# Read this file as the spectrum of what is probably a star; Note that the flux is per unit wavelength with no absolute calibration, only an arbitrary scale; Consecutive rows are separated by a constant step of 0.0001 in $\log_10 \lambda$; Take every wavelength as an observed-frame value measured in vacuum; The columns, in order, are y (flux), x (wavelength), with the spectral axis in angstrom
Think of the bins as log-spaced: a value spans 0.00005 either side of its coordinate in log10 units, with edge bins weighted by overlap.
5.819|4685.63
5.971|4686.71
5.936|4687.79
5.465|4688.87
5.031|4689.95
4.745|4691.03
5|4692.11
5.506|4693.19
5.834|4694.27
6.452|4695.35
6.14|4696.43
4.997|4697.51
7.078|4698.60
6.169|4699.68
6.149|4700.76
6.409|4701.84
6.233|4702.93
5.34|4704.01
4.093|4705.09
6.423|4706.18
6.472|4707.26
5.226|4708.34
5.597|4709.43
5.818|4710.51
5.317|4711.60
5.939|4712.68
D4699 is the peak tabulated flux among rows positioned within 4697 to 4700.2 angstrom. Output 7.078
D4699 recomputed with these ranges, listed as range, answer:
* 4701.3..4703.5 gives 6.409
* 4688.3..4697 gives 6.452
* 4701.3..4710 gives 6.472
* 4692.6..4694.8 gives 5.834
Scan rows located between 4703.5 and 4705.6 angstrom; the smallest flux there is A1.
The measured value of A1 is 4.093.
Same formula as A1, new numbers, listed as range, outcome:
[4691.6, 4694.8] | 5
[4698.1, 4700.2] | 6.169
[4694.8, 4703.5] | 4.997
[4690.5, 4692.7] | 4.745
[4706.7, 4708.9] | 5.226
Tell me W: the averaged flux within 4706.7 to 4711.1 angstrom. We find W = 5.78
